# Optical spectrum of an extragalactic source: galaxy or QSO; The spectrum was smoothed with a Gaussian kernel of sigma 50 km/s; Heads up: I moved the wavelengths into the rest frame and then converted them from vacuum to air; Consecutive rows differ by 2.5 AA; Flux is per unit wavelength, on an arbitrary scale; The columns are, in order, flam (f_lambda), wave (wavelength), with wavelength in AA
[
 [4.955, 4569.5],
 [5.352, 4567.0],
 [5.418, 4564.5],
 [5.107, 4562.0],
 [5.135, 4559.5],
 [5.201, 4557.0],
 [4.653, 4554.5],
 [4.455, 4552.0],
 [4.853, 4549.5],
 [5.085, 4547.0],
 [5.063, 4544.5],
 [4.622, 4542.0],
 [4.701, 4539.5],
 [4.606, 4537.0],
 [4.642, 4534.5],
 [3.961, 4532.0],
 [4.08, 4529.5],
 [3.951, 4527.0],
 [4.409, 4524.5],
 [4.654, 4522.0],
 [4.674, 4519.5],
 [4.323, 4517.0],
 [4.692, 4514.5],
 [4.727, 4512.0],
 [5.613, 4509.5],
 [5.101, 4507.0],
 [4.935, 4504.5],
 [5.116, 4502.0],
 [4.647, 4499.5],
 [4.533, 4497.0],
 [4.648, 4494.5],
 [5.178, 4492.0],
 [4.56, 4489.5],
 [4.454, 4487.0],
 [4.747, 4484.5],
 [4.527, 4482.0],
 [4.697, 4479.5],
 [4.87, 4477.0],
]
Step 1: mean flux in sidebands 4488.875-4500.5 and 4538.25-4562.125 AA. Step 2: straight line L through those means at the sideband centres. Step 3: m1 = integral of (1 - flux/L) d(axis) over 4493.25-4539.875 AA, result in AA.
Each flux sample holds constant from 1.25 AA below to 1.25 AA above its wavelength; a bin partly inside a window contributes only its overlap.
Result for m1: 1.5 AA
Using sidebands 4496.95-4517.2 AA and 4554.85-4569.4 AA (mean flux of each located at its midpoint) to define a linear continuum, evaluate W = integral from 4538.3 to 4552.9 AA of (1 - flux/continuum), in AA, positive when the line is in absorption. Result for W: 0.8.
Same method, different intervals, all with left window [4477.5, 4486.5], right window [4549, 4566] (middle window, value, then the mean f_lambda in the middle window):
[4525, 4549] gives 1.8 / 4.53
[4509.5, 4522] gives 0.2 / 4.71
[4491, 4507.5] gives -0.5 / 4.87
